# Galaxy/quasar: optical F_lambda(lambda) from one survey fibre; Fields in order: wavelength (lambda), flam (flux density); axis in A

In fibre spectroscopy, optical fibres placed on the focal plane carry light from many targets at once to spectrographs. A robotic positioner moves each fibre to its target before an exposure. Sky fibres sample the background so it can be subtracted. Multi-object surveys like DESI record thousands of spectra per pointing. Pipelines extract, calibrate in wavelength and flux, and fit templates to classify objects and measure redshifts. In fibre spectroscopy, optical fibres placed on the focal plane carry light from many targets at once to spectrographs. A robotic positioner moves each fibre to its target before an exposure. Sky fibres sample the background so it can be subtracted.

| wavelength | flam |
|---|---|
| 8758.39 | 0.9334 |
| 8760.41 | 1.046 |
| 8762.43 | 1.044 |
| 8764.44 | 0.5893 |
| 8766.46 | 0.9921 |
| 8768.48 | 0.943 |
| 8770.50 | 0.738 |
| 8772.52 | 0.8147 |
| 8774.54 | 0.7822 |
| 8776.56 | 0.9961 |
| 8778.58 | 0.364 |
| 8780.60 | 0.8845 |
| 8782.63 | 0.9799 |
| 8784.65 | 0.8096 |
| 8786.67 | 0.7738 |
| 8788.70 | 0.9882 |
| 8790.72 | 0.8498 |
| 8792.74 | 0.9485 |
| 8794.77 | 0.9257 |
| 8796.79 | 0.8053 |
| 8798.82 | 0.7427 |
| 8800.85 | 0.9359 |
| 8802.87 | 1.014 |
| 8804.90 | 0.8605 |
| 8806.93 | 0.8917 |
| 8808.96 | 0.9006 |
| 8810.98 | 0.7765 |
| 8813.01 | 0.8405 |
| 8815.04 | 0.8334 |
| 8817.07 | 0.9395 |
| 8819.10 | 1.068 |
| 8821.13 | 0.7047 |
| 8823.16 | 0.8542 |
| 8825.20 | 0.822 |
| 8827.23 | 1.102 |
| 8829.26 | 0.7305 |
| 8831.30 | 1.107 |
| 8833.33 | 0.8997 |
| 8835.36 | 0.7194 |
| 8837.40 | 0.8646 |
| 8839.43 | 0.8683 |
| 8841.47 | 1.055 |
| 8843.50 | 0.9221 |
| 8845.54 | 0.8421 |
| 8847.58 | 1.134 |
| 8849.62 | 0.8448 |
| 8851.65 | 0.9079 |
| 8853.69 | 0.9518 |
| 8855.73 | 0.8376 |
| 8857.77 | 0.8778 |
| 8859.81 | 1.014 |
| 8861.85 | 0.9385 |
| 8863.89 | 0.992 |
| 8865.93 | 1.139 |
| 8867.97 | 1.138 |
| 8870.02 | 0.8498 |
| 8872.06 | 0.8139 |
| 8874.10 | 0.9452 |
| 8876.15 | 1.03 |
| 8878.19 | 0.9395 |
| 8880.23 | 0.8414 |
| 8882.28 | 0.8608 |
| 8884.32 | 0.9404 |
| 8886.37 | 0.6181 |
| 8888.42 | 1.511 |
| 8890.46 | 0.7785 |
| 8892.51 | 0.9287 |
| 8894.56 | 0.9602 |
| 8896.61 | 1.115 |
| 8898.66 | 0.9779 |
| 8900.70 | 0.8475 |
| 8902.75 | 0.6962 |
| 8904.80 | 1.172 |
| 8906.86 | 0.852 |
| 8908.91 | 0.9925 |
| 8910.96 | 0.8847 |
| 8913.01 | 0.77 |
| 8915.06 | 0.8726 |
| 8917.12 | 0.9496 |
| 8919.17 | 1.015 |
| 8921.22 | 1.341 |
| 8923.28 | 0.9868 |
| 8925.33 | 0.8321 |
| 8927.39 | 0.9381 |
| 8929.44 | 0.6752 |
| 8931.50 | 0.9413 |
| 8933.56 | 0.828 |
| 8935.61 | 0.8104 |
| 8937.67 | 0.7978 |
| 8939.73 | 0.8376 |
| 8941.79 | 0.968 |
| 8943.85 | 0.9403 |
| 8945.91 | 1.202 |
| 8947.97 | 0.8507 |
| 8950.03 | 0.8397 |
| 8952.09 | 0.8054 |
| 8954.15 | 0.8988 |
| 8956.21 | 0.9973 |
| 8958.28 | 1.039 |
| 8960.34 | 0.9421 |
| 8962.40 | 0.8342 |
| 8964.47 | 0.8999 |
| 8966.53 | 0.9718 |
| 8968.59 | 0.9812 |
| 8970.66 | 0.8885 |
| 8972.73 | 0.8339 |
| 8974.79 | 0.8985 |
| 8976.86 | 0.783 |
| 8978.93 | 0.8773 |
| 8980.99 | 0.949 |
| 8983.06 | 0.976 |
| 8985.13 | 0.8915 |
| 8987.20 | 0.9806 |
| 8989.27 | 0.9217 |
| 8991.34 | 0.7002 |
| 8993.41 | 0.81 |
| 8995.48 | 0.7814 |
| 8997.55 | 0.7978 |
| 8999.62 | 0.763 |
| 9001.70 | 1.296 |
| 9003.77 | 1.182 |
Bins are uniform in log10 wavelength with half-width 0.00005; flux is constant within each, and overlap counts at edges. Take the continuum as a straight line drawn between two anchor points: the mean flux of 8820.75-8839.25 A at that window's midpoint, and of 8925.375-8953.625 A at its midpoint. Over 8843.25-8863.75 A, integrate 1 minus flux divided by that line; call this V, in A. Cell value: -1.3 A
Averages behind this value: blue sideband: 0.873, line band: 0.93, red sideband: 0.878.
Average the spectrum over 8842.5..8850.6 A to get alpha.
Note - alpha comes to 0.935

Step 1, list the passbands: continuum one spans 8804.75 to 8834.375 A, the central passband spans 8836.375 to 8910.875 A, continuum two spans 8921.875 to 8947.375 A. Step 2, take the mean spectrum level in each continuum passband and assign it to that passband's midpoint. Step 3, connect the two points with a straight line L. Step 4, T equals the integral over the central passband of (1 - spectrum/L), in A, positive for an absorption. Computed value -4.02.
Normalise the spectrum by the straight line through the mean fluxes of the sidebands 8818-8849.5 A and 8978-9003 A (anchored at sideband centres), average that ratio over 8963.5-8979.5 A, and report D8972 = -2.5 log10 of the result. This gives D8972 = 0.01 mag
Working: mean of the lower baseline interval 0.911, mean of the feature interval 0.892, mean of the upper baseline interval 0.899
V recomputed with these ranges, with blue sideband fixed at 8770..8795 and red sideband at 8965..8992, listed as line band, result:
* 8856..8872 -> -2.11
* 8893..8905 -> -1.00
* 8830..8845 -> -1.08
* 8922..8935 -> 0.13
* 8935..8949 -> -0.49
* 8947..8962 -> -0.27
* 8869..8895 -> -1.69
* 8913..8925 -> -1.62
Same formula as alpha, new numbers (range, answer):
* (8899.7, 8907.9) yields 0.891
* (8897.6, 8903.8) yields 0.844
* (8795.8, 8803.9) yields 0.874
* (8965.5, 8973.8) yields 0.919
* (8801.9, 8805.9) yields 0.936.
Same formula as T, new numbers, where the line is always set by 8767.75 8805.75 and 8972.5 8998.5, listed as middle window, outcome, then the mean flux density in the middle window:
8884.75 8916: -2.7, 0.932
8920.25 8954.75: -2.1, 0.911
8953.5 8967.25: -1.3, 0.941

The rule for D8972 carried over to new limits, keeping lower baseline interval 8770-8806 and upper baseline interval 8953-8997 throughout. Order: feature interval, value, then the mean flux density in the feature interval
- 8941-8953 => -0.05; 0.935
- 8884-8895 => -0.10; 0.956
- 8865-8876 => -0.13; 0.979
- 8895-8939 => -0.05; 0.919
